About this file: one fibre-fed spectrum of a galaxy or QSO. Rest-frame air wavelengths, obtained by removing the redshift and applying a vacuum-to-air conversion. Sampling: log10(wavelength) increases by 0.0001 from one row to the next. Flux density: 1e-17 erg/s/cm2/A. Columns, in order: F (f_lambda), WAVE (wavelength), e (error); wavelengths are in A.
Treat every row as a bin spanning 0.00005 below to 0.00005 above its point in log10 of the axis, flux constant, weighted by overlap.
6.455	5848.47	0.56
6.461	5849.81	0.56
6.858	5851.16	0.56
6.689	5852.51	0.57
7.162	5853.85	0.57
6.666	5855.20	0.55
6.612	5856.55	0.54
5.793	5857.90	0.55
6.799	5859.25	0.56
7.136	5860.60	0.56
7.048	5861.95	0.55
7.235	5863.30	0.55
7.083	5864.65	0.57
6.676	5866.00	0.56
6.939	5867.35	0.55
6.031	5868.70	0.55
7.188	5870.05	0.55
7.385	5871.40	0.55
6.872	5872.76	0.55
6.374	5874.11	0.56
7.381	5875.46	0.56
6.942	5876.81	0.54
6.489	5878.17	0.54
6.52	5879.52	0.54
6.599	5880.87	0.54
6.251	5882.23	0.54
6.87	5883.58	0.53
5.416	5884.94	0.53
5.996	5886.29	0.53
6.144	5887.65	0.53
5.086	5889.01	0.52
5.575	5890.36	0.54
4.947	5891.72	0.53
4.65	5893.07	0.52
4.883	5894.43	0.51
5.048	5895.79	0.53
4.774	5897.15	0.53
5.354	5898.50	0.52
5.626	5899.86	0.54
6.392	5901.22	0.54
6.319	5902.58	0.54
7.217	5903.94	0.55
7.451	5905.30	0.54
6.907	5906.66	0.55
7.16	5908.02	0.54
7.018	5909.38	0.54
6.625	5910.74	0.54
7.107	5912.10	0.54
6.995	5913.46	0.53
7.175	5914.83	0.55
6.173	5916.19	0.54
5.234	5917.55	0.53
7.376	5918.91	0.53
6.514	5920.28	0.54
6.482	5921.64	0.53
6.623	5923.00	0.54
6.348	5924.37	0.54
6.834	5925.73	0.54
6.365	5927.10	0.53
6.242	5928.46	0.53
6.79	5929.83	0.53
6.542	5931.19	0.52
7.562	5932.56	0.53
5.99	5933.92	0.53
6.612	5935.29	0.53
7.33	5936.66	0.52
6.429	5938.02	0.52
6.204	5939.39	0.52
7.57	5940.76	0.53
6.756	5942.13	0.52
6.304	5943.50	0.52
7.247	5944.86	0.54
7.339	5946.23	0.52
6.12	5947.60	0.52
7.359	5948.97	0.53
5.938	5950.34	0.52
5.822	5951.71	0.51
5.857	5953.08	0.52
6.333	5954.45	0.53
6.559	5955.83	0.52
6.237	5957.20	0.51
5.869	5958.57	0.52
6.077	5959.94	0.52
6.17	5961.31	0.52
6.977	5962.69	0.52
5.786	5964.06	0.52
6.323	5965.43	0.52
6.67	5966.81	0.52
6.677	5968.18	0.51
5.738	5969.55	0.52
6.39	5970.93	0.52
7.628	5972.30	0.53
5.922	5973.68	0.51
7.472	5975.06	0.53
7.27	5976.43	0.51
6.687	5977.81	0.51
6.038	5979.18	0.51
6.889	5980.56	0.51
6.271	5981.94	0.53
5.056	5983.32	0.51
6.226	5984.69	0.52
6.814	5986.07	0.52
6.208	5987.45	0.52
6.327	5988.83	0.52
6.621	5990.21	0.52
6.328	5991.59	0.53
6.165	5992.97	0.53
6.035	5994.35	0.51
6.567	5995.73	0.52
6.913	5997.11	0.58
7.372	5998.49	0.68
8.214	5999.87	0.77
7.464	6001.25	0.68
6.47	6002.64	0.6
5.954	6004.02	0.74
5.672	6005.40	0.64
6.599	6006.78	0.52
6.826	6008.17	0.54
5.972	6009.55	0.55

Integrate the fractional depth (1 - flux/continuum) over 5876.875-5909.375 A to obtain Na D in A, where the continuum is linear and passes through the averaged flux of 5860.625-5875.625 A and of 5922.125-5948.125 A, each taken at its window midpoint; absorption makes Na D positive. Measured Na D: 3.9 A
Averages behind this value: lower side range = 6.92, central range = 6.02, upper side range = 6.7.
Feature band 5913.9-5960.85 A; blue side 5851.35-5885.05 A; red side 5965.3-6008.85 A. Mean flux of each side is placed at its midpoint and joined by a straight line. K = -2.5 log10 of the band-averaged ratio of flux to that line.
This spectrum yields 0.017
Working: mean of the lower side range 6.75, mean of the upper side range 6.56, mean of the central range 6.54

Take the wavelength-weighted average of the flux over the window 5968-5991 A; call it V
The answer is 6.48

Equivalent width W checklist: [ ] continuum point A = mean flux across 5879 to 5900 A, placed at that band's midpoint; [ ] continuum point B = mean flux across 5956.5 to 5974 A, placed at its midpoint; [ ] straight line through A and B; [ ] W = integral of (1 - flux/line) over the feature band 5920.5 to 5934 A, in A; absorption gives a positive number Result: -1.4 A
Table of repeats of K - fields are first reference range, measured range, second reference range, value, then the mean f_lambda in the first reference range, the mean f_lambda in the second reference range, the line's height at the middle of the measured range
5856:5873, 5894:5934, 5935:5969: 0.03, 6.83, 6.5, 6.64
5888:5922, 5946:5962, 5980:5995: -0.01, 6.16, 6.26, 6.22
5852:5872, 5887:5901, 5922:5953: 0.27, 6.83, 6.63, 6.75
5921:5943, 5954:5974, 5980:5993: 0.01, 6.66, 6.29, 6.44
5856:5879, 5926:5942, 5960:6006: -0.01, 6.82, 6.52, 6.65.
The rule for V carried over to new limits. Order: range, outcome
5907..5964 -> 6.58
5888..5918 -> 6.09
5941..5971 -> 6.41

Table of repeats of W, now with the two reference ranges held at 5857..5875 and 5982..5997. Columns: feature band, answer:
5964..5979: -0.6 A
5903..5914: -0.7 A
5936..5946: -0.6 A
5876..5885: 0.3 A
